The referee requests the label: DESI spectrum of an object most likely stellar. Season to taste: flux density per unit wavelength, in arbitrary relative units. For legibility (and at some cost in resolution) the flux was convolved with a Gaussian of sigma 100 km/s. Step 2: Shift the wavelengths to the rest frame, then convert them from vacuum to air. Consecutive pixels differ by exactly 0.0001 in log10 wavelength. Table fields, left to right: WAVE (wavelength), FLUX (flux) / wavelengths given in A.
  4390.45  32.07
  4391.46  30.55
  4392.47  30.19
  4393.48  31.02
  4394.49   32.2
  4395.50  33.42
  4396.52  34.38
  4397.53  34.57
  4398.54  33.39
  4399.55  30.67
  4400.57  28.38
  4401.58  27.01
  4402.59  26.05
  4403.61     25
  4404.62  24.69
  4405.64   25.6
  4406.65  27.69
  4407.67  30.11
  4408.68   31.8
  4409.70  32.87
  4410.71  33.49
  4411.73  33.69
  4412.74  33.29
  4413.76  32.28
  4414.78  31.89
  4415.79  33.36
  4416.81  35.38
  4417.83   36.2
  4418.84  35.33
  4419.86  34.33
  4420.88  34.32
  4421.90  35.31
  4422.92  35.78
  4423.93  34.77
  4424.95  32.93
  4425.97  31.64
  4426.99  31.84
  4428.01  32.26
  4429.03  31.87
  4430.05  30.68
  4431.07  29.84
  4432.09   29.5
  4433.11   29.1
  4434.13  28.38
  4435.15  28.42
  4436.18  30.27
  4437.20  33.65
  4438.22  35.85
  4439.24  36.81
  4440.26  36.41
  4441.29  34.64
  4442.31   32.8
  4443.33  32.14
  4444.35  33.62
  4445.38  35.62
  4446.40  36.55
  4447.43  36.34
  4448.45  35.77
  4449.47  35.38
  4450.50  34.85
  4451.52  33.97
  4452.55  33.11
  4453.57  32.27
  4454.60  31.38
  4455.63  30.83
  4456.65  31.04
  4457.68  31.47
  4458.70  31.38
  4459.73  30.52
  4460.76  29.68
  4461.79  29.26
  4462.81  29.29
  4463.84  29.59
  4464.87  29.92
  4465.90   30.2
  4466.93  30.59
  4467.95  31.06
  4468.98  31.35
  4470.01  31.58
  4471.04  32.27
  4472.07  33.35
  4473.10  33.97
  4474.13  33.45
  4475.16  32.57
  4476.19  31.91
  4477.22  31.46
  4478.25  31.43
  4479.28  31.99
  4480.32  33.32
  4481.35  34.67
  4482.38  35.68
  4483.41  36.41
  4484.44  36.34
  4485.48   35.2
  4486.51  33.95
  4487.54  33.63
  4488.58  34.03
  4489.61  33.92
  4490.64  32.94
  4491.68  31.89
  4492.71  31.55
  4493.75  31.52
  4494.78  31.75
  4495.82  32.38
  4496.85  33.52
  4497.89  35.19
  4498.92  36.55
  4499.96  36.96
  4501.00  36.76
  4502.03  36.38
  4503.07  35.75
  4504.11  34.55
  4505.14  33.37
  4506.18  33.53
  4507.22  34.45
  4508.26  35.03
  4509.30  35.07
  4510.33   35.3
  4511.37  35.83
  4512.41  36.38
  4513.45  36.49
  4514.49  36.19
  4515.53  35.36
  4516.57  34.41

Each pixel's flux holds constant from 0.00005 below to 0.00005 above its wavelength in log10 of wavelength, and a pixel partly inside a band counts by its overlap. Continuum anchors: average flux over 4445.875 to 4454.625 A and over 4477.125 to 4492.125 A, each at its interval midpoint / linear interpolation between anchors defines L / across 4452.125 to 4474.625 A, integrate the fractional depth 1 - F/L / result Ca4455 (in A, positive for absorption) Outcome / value 2.0 A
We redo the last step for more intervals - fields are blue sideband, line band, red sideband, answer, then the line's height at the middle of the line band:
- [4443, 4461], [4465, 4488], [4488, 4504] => 0.5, 33.7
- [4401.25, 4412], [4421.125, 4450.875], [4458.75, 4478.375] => -3.2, 30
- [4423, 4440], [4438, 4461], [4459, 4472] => -1.8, 31.2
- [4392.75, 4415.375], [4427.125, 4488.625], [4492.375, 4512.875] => 0.4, 32.8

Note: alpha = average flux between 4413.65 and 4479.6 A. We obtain 32.6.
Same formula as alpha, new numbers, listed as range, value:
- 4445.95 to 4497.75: 32.7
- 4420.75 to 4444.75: 32.6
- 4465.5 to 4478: 32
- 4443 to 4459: 33.5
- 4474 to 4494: 33.4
